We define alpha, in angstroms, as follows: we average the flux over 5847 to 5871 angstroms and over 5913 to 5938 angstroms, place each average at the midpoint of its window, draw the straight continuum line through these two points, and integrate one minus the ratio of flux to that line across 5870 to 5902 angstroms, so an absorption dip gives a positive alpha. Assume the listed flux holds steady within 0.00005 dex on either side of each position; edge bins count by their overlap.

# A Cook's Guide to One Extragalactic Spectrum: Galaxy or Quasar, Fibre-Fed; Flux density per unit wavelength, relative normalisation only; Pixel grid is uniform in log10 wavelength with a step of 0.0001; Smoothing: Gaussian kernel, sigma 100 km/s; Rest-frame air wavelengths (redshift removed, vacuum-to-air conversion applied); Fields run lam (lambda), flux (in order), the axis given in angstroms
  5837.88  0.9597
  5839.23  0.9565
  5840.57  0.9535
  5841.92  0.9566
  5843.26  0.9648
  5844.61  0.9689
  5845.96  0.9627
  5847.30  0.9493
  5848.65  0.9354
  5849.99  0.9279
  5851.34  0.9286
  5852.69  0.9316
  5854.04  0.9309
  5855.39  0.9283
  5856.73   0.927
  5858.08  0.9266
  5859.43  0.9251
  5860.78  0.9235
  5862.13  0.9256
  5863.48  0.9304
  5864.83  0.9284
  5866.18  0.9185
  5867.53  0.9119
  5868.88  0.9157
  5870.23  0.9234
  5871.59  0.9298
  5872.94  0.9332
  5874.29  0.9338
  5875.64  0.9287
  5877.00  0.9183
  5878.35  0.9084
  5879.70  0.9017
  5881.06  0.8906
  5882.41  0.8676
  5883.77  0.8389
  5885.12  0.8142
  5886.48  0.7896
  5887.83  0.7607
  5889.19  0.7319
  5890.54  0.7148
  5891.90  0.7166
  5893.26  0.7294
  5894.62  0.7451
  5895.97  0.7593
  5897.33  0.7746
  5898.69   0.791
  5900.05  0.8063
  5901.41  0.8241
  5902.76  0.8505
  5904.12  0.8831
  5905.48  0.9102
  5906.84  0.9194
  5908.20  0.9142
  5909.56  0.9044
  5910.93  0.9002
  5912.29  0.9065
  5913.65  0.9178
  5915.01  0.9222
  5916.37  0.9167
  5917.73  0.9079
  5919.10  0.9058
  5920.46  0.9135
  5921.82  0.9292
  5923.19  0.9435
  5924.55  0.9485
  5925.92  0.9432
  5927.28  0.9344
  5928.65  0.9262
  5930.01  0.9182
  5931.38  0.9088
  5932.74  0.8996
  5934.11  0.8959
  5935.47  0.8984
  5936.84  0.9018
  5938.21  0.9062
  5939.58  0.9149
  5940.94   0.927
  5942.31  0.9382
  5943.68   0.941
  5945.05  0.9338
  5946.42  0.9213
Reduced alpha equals 3.3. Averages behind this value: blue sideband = 0.927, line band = 0.829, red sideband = 0.918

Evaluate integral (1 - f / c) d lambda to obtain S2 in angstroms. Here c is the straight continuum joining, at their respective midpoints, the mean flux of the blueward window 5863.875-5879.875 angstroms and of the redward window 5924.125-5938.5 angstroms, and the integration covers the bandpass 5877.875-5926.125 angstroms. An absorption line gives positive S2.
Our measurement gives 3.4 angstroms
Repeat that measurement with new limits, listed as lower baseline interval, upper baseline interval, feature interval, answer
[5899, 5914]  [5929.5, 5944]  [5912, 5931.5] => -0.56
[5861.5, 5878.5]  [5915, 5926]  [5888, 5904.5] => 2.67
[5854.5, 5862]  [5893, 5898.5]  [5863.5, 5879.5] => -1.04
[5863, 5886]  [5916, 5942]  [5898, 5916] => 0.62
